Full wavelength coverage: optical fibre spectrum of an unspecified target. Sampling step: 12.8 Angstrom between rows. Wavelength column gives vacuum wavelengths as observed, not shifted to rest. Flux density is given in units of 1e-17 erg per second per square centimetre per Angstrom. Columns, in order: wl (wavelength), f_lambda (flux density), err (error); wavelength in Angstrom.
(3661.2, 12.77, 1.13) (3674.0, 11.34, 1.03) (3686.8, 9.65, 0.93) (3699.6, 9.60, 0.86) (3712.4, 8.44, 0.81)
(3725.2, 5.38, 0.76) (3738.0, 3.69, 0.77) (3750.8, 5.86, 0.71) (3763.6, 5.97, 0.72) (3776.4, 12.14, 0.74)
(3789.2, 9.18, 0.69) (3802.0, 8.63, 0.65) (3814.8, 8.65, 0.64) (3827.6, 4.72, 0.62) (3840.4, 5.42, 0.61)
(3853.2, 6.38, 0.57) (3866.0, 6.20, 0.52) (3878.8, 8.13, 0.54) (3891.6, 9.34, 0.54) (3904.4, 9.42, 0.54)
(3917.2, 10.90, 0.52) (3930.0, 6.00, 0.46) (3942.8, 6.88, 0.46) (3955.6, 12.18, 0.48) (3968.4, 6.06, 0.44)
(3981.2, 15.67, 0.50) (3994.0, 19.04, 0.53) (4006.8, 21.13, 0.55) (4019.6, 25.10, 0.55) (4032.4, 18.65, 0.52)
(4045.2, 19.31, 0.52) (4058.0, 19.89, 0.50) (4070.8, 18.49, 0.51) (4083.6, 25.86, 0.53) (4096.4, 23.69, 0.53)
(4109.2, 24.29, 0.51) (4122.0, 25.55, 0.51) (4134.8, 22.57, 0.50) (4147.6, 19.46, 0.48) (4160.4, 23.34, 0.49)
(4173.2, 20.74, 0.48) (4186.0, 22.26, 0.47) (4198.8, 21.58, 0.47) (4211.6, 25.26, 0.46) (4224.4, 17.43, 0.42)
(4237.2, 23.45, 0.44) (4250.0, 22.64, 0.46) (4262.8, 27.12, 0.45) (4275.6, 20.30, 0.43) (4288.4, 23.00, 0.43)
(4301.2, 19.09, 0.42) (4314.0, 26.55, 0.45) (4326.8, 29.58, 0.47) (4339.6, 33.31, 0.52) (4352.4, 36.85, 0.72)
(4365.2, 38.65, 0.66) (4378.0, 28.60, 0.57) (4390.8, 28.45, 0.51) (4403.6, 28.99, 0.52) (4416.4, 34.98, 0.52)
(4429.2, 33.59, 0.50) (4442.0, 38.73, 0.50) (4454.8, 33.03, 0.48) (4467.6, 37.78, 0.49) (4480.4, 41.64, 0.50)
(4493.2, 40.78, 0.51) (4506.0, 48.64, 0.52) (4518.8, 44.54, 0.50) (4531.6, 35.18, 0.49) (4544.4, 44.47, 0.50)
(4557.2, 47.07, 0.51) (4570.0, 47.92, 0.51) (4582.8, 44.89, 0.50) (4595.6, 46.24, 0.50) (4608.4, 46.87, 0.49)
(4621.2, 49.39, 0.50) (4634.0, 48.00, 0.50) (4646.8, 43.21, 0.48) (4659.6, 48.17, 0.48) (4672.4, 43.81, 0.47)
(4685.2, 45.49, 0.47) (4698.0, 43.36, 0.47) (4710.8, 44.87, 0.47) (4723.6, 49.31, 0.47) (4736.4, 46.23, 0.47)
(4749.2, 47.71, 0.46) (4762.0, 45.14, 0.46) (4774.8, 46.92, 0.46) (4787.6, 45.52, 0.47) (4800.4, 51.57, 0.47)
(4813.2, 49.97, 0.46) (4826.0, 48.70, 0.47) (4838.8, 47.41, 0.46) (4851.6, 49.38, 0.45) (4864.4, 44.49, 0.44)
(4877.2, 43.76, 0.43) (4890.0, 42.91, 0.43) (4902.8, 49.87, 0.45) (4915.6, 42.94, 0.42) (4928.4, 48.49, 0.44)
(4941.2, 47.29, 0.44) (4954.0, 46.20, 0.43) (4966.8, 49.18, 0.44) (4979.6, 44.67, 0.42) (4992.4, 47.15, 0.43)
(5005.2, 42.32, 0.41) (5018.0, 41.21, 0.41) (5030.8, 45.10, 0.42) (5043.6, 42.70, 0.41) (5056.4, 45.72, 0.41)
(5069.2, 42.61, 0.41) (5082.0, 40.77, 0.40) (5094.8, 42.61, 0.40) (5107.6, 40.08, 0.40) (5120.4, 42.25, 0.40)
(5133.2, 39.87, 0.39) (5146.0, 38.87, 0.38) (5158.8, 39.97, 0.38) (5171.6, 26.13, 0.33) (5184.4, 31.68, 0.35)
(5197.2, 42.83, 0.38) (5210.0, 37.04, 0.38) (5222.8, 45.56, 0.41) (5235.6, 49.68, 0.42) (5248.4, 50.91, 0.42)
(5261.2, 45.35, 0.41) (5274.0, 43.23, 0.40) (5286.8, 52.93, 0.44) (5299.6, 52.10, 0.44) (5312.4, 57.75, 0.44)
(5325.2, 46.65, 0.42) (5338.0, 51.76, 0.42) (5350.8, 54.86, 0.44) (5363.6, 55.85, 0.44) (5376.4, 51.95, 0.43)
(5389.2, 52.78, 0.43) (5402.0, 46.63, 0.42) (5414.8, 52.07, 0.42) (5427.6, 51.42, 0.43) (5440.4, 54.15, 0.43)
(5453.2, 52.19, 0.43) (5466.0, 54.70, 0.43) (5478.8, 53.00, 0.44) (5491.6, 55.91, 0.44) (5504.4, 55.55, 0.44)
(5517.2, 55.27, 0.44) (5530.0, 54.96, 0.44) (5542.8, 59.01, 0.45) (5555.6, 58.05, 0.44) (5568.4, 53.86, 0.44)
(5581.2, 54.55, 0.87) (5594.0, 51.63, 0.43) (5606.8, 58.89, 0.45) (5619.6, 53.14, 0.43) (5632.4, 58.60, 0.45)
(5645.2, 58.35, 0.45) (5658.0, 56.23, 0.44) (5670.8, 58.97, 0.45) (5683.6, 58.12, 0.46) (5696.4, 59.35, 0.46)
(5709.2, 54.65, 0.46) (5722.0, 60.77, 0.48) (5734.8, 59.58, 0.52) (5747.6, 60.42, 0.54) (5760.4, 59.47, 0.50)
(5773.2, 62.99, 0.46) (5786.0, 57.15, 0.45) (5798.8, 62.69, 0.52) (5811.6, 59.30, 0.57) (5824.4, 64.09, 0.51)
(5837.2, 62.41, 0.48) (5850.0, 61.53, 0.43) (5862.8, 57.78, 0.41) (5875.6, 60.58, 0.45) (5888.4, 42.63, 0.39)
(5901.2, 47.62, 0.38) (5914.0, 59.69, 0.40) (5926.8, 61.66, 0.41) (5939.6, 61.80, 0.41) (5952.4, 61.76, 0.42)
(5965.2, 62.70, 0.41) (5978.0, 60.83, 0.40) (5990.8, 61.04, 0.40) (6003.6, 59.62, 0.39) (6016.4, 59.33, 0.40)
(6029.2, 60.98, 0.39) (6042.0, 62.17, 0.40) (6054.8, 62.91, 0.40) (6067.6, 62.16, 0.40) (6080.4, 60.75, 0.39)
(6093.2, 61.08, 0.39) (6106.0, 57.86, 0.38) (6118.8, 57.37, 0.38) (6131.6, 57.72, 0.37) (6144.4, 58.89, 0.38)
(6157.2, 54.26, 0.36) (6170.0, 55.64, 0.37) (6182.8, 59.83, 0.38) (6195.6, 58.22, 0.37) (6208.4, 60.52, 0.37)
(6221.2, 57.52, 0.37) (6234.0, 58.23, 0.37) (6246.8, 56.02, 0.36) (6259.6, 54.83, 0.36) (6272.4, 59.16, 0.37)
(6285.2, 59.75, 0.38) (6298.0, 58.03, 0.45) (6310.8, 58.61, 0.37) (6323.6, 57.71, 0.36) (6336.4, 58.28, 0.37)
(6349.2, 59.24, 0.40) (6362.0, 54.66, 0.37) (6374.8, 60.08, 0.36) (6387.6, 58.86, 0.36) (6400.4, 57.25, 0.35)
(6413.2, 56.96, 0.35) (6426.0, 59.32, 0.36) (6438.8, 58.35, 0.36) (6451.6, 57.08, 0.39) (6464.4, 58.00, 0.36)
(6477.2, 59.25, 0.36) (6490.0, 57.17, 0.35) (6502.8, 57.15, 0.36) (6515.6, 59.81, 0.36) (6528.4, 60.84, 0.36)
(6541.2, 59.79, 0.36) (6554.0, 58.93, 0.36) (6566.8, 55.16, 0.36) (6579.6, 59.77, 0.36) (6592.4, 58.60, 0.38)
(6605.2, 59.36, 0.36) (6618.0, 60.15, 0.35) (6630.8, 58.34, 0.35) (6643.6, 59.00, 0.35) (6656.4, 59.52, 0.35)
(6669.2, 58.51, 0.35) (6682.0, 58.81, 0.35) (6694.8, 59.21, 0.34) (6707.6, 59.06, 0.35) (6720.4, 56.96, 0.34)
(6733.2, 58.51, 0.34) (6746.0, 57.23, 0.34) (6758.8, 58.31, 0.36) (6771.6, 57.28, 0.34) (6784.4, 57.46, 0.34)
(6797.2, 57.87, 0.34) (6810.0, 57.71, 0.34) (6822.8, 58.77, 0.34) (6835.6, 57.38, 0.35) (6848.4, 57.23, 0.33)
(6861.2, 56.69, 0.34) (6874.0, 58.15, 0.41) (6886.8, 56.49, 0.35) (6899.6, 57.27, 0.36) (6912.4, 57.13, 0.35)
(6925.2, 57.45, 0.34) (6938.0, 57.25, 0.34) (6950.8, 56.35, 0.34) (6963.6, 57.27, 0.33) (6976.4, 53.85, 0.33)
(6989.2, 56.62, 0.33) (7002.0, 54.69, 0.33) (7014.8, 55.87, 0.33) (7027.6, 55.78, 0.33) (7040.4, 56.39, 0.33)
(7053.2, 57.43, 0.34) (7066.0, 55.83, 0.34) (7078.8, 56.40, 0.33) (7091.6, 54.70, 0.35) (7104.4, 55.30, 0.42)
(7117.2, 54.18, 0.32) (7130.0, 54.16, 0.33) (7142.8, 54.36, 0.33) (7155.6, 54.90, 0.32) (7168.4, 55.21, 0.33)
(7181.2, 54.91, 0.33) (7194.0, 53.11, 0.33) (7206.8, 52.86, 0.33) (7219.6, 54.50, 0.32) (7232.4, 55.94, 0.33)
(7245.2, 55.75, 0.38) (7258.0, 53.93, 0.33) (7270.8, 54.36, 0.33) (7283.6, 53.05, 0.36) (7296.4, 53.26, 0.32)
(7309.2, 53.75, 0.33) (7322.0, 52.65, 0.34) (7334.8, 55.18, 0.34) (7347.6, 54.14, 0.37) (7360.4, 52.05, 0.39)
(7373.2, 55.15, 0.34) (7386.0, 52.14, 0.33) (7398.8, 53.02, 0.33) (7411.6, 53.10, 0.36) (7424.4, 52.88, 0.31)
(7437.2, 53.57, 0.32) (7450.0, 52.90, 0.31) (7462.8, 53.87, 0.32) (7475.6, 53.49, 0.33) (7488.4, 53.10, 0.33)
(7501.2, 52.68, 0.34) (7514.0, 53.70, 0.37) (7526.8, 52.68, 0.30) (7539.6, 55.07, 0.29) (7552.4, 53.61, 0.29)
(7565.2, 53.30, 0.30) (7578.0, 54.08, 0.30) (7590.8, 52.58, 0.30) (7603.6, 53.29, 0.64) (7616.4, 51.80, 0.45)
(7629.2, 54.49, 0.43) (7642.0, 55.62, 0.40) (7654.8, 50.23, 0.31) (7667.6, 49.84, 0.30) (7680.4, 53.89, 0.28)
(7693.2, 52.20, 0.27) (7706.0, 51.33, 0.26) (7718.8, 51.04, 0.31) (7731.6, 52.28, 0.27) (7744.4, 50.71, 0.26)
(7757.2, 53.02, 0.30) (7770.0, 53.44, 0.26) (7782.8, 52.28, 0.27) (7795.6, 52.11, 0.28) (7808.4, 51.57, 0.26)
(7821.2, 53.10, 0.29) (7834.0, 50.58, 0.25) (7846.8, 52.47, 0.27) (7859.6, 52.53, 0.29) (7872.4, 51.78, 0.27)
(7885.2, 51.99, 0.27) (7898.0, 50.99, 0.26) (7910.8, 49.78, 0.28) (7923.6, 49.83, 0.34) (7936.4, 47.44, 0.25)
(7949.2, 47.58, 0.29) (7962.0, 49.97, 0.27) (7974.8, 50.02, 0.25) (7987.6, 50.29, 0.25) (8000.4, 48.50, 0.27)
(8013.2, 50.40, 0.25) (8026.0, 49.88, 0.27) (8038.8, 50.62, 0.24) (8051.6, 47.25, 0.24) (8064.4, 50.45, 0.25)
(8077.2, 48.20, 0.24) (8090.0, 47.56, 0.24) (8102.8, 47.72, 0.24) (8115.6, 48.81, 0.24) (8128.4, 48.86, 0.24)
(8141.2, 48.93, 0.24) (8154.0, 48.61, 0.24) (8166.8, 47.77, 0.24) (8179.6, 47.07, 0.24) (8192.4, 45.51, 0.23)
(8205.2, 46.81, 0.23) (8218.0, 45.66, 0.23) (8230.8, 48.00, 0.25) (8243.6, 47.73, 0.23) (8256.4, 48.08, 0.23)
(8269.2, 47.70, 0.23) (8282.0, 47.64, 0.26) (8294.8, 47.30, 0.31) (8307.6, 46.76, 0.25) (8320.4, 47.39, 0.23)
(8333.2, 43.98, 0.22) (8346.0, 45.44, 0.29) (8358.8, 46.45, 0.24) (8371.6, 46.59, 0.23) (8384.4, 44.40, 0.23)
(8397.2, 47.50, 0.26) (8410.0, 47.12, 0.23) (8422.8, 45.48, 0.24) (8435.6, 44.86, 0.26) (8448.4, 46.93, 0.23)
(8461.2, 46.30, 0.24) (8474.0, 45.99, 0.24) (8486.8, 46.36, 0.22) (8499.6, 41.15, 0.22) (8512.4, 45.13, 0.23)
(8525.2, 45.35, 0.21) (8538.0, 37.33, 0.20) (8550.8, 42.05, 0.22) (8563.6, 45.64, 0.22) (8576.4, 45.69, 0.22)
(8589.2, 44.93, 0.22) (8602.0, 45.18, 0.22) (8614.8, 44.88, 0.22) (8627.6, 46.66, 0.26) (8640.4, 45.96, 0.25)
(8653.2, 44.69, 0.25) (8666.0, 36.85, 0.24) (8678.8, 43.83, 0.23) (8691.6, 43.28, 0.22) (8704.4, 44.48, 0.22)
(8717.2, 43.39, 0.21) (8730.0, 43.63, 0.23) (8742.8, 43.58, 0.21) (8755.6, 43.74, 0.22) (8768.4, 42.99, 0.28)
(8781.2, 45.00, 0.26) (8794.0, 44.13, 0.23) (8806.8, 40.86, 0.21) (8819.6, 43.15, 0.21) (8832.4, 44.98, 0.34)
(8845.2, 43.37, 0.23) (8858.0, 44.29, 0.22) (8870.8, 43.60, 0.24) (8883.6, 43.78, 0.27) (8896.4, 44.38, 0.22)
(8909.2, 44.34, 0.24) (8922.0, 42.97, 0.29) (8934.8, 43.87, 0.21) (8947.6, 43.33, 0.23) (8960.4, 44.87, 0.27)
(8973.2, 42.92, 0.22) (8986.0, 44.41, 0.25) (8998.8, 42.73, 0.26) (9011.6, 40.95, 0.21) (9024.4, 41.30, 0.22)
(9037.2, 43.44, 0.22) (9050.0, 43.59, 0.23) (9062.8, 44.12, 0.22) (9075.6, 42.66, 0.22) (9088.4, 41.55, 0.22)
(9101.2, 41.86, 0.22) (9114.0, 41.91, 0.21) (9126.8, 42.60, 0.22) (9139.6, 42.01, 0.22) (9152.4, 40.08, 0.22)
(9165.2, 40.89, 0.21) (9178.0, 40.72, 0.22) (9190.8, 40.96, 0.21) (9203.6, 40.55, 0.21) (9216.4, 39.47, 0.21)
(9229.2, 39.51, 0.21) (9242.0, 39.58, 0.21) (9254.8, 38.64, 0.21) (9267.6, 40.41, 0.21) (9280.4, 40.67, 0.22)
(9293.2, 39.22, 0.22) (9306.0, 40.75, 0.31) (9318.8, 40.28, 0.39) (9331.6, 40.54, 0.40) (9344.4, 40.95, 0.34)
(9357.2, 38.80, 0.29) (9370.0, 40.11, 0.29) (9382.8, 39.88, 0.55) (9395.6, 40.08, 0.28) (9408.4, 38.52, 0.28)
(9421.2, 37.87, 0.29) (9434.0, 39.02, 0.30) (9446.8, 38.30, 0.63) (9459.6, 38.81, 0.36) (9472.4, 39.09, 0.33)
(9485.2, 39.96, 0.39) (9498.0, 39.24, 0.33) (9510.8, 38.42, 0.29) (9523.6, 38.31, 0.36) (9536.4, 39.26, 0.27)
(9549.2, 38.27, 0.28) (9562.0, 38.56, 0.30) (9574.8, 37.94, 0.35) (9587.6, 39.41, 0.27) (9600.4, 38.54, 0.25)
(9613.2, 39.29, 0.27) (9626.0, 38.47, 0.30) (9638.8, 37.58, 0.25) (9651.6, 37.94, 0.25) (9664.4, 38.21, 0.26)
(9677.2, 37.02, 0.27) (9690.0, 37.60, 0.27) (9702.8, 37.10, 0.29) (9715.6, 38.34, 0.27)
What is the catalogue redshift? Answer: 0.000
